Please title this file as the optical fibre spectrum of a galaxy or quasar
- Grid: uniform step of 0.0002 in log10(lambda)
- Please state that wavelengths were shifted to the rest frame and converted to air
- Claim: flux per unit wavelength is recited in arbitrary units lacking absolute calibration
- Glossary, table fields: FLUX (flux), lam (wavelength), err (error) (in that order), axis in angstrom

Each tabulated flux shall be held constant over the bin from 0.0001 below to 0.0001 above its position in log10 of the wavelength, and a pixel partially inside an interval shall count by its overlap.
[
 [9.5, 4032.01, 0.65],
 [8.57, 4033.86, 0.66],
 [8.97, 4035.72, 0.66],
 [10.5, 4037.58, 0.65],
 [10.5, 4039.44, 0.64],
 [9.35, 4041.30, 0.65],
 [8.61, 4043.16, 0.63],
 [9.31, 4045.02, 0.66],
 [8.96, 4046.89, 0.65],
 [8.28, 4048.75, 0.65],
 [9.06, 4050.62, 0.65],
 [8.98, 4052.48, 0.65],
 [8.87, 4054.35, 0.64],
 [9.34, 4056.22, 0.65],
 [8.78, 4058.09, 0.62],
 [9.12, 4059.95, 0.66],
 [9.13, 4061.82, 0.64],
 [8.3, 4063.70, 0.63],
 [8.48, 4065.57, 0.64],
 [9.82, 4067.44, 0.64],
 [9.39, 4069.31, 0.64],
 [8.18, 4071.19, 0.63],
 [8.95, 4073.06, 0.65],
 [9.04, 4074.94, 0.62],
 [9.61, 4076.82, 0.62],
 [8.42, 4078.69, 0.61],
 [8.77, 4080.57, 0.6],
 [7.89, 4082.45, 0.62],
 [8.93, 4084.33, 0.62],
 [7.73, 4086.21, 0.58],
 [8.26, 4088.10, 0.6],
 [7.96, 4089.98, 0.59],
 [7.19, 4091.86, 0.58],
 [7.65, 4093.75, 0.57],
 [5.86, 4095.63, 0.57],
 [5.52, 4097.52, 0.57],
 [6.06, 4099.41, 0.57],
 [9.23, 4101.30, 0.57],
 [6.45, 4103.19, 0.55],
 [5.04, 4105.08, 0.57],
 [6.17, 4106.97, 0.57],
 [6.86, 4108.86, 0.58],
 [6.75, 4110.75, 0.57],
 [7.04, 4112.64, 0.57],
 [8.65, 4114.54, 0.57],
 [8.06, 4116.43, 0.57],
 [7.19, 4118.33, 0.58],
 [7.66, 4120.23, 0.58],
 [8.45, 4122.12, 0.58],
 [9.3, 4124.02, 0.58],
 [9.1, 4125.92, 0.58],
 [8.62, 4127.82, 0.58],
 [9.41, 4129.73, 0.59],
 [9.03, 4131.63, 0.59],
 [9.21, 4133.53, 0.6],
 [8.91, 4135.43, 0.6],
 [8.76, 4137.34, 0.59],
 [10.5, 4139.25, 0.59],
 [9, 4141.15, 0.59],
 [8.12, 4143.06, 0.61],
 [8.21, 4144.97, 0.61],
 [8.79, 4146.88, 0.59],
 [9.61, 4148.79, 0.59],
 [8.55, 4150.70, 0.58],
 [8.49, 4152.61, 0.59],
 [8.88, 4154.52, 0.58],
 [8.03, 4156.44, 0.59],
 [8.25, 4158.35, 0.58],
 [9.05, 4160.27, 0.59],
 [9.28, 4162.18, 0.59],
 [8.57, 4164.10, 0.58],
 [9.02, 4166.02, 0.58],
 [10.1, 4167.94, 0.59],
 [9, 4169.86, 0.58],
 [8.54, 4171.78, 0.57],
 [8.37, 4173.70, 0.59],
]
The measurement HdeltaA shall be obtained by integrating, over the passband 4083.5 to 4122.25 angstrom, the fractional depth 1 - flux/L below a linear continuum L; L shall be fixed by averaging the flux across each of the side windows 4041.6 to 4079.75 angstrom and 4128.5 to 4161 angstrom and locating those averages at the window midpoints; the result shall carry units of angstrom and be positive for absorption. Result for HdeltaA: 7.2 angstrom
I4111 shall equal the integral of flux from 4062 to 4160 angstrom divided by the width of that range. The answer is 8.22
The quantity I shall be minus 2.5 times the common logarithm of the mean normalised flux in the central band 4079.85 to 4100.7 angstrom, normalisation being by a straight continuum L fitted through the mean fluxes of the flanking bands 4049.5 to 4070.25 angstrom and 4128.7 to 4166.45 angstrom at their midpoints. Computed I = 0.20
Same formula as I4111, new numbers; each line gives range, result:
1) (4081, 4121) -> 7.26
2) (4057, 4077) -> 8.96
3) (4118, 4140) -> 8.88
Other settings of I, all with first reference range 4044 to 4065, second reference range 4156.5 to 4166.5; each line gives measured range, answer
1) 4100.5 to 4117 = 0.24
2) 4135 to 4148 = -0.01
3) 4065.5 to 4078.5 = -0.02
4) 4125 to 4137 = -0.03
